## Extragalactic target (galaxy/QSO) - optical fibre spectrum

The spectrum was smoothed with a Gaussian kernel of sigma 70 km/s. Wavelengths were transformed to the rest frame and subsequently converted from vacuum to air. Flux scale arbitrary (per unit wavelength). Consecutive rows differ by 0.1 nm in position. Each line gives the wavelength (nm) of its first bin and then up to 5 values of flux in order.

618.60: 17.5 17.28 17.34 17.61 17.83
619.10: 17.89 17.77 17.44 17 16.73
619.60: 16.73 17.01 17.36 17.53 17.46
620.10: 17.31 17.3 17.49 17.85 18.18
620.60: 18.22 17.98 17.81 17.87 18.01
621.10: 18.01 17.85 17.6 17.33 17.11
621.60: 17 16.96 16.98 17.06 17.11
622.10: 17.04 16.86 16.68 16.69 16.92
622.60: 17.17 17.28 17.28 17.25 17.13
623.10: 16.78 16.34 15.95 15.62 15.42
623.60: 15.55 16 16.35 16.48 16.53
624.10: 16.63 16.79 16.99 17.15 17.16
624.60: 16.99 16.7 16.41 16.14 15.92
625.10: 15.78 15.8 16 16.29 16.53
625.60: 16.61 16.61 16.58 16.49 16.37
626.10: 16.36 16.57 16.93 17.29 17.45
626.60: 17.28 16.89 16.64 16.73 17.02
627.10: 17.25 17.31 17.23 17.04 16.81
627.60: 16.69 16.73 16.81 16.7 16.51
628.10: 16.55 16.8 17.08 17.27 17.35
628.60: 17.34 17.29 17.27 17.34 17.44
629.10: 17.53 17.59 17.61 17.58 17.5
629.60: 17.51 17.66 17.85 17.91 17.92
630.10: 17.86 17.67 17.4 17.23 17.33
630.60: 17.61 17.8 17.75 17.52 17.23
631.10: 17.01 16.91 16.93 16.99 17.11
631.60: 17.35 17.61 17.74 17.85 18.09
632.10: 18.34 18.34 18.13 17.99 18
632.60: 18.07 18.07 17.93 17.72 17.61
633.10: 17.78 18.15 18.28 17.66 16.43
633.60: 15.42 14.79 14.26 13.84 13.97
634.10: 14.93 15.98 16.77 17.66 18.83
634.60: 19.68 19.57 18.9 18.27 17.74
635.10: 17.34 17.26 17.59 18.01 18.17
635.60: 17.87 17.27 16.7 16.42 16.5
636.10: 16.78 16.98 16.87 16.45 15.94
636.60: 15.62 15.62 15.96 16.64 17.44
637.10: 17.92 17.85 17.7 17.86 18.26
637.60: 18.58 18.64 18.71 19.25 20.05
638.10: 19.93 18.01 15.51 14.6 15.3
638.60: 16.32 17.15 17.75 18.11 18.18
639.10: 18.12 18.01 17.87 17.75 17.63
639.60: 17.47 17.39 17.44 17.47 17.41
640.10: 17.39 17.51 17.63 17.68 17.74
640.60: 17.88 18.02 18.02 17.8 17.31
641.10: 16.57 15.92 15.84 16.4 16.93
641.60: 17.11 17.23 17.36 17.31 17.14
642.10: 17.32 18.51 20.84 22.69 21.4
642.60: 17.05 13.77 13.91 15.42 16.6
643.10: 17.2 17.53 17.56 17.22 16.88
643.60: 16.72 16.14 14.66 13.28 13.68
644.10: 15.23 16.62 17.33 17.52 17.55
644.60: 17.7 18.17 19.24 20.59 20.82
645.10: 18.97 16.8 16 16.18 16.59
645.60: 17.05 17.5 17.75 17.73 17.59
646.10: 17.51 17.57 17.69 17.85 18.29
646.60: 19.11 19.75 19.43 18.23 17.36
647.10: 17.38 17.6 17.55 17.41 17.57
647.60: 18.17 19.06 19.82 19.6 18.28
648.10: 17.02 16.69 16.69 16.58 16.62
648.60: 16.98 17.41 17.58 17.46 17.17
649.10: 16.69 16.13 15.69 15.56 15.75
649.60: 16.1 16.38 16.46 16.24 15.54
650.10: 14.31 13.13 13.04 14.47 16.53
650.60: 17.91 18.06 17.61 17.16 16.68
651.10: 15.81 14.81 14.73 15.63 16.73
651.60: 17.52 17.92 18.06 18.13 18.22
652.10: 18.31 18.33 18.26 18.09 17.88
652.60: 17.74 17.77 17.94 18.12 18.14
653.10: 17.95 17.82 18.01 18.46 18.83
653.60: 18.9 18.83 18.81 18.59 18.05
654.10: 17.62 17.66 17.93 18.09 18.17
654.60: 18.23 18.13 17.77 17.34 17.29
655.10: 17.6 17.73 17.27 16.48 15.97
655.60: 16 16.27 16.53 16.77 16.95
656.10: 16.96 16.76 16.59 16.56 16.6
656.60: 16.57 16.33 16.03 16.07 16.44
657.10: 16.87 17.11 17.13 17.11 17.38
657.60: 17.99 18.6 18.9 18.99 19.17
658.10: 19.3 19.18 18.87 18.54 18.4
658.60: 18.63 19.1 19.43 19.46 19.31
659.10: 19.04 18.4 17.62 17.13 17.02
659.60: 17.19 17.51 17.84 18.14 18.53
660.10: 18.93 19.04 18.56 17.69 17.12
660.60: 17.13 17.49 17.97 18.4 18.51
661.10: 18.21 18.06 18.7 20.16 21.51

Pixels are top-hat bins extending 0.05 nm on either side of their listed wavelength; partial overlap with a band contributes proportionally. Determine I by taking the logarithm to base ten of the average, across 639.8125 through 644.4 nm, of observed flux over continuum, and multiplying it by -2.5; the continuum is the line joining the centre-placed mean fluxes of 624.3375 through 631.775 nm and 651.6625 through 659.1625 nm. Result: 0.02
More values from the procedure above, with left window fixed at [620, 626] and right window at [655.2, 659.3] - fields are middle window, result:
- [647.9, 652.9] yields 0.044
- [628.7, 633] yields -0.036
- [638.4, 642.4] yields -0.015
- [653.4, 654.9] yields -0.042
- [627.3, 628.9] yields 0.001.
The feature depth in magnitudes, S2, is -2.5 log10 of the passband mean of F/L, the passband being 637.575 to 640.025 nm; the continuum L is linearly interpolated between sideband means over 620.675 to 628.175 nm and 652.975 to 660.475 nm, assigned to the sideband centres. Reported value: -0.03 mag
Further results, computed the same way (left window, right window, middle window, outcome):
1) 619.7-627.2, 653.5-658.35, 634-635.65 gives -0.034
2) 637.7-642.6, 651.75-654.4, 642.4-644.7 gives 0.080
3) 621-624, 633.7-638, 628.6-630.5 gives -0.033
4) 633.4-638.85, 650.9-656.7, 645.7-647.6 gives -0.040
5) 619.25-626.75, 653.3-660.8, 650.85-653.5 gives 0.010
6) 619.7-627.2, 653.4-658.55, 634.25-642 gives -0.016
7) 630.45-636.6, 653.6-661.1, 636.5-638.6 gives -0.004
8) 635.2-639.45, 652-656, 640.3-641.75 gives 0.018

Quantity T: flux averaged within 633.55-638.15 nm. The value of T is 17.2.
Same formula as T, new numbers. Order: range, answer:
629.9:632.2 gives 17.5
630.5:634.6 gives 17.2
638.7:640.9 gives 17.7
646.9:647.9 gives 18.1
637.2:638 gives 18.5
